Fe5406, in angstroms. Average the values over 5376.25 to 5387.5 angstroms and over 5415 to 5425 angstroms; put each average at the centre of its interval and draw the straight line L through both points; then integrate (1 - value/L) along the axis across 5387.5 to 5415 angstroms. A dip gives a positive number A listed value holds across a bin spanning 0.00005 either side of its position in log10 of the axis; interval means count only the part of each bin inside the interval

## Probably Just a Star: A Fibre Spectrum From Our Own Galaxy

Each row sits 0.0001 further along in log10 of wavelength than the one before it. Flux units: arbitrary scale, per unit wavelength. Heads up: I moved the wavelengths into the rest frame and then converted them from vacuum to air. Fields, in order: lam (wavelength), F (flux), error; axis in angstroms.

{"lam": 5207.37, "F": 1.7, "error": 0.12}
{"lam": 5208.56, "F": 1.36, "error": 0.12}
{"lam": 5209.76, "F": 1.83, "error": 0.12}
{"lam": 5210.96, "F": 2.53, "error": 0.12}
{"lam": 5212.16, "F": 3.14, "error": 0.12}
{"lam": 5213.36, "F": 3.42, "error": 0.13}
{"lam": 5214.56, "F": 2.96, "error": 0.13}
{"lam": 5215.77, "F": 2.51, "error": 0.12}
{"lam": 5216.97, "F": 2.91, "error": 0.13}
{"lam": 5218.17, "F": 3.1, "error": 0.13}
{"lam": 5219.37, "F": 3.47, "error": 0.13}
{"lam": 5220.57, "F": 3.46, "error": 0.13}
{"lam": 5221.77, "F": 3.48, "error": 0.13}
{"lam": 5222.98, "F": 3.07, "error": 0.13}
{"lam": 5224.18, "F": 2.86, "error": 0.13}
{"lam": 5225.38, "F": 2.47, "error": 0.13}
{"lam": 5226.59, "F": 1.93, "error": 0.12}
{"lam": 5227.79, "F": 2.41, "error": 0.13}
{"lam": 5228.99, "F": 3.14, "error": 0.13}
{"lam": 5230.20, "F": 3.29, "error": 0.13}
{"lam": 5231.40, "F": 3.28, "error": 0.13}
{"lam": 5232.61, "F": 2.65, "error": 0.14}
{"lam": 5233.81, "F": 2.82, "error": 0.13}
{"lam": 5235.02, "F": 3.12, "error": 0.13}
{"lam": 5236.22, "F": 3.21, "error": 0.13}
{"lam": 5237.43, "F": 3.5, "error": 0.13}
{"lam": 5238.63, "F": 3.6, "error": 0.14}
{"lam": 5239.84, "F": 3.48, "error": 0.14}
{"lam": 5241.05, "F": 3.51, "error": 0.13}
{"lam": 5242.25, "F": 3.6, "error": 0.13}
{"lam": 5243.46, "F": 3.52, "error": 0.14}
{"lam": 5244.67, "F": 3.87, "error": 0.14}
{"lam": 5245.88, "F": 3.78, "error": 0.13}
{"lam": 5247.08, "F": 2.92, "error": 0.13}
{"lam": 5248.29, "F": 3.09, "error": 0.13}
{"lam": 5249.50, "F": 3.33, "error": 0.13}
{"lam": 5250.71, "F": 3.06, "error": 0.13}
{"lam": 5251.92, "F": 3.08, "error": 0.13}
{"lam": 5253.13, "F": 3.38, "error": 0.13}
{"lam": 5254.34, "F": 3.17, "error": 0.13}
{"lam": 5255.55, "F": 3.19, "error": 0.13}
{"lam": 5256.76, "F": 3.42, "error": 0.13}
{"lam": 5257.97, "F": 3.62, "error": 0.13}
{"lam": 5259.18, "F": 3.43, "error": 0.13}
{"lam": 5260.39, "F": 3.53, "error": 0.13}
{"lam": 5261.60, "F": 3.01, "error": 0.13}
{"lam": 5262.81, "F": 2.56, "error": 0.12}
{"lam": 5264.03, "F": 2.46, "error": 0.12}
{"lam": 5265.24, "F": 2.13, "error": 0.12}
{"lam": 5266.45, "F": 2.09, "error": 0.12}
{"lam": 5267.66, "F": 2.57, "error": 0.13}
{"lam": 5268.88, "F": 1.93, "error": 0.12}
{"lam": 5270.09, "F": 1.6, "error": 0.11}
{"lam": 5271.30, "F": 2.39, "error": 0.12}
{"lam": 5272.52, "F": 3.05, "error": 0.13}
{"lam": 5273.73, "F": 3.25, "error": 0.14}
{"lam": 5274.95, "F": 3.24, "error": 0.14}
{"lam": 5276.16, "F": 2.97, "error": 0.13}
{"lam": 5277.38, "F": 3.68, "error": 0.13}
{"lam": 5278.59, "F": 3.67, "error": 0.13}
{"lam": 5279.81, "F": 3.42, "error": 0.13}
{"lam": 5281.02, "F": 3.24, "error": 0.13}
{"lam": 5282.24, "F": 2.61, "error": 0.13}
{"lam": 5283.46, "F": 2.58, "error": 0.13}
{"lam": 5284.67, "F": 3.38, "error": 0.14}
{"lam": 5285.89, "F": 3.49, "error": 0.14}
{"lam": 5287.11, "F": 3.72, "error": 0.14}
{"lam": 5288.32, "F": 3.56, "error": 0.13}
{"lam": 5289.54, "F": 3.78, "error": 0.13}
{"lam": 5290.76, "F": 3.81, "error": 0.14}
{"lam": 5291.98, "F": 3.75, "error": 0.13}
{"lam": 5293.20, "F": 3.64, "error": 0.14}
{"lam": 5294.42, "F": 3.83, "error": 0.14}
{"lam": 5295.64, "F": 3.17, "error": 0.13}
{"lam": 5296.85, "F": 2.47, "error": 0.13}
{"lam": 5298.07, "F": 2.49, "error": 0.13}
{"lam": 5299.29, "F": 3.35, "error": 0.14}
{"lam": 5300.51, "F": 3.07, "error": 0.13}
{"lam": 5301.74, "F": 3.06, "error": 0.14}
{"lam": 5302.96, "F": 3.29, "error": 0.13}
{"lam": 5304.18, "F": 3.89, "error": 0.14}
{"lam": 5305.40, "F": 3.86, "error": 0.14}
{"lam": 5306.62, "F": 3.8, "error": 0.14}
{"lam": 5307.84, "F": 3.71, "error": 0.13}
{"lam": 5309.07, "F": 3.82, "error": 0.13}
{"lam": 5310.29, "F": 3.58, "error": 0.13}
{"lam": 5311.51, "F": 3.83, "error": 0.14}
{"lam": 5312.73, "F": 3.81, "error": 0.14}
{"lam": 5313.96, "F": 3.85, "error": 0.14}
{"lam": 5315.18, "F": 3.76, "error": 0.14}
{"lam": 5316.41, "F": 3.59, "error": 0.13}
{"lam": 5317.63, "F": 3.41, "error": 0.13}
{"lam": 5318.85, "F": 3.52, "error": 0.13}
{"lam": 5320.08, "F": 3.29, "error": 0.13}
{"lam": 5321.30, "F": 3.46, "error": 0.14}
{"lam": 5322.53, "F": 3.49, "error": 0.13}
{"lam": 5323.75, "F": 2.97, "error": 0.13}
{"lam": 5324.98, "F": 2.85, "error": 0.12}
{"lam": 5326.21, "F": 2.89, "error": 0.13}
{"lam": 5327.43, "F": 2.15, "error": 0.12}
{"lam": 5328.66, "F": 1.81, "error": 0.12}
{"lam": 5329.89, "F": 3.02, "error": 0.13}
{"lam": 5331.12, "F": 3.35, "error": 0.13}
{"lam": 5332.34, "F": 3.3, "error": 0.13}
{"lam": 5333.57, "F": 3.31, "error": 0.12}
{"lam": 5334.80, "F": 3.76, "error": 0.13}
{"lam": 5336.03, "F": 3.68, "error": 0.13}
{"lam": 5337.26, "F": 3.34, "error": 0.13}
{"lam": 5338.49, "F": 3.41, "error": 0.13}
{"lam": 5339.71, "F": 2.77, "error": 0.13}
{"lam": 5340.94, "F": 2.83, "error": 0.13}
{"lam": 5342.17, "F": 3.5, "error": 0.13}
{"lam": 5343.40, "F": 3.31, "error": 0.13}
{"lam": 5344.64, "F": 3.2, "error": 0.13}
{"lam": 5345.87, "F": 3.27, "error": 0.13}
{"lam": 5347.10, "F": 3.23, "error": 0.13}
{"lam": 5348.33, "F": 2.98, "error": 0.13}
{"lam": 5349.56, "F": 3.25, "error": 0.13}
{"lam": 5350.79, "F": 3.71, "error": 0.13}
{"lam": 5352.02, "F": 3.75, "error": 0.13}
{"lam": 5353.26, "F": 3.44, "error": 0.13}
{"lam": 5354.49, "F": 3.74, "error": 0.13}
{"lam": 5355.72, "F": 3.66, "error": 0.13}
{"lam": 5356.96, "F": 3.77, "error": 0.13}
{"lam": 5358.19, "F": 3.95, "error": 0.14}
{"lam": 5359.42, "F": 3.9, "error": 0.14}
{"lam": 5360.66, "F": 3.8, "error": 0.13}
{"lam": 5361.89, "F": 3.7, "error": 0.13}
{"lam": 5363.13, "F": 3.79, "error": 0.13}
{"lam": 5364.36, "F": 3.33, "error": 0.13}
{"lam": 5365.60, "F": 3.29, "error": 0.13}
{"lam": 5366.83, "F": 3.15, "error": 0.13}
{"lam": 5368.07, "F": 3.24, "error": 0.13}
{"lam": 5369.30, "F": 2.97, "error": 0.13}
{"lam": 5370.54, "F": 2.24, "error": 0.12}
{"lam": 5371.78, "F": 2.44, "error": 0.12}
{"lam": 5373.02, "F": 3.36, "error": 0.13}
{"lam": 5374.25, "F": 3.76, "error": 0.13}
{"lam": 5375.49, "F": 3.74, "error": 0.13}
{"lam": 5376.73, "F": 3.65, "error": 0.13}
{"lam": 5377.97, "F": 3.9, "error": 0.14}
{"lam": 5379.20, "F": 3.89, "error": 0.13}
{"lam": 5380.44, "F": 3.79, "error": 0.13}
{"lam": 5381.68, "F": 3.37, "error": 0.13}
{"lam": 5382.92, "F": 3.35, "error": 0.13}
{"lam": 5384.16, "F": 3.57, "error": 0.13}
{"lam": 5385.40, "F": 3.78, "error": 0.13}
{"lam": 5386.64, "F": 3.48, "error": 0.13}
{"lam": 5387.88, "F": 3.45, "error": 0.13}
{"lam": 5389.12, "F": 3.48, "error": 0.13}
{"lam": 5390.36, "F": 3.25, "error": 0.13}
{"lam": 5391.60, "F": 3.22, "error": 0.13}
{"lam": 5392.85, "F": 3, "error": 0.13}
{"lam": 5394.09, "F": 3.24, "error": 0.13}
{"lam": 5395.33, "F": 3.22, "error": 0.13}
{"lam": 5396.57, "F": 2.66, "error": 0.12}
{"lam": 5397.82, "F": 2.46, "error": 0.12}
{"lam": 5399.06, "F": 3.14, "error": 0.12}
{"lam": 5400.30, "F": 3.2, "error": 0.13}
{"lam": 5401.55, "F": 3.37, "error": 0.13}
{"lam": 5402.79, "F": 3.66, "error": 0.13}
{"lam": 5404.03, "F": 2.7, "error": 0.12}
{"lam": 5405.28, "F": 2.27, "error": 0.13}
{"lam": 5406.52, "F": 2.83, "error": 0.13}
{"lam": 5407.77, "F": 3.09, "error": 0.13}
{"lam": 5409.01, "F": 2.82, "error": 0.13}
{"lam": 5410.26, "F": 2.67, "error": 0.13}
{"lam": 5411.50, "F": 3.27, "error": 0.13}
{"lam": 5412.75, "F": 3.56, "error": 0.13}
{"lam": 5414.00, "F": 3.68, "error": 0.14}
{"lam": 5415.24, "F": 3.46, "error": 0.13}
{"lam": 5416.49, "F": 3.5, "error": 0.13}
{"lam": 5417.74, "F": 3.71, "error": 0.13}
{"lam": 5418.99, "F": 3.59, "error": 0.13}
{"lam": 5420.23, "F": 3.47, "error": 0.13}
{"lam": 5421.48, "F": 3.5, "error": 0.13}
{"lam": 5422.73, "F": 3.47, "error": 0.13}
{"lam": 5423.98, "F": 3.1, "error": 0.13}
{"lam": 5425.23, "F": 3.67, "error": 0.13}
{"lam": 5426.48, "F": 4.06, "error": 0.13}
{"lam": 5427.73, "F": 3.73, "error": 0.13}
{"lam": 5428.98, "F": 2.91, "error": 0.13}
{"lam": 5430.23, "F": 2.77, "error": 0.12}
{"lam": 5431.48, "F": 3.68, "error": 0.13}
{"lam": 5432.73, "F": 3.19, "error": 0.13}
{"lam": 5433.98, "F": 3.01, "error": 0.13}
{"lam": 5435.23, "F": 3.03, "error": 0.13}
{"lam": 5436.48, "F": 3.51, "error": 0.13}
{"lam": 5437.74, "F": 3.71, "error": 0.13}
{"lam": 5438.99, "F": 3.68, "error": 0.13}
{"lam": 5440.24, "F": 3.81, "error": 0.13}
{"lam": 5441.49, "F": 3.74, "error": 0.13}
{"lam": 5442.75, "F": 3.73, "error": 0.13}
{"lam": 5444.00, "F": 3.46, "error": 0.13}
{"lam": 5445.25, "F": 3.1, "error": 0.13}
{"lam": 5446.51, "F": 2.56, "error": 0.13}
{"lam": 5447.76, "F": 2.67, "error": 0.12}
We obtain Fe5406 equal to 3.5 angstroms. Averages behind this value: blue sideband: 3.64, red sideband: 3.48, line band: 3.1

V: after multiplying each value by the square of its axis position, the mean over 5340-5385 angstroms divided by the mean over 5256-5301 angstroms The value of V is 1.2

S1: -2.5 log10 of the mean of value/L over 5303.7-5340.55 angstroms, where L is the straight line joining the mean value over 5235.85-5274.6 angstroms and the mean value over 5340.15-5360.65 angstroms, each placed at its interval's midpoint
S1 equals -0.01 mag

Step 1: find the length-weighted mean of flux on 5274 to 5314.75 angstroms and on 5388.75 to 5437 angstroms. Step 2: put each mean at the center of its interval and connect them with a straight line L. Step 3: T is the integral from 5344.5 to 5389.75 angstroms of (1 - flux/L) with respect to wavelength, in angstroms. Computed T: -2.2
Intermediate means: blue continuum 3.44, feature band 3.47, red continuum 3.23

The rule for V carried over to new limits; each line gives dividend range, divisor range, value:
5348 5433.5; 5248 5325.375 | 1.08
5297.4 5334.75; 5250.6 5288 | 1.13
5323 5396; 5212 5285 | 1.14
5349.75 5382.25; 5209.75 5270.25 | 1.21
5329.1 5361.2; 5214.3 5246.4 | 1.14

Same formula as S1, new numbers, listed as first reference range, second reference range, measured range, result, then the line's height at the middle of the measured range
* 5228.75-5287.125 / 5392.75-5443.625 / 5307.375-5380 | -0.057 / 3.21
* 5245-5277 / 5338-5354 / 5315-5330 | 0.039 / 3.19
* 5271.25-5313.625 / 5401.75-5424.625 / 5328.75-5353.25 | 0.016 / 3.33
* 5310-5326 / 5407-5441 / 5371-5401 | 0.026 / 3.42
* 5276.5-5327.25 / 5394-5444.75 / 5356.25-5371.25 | -0.022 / 3.35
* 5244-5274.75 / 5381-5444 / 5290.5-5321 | -0.143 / 3.07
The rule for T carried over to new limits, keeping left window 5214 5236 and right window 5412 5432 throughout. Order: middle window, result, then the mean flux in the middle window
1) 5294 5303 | 0.2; 3.06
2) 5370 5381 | -0.2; 3.43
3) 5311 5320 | -1.3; 3.66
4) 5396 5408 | 1.7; 2.93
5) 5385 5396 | 0.2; 3.34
